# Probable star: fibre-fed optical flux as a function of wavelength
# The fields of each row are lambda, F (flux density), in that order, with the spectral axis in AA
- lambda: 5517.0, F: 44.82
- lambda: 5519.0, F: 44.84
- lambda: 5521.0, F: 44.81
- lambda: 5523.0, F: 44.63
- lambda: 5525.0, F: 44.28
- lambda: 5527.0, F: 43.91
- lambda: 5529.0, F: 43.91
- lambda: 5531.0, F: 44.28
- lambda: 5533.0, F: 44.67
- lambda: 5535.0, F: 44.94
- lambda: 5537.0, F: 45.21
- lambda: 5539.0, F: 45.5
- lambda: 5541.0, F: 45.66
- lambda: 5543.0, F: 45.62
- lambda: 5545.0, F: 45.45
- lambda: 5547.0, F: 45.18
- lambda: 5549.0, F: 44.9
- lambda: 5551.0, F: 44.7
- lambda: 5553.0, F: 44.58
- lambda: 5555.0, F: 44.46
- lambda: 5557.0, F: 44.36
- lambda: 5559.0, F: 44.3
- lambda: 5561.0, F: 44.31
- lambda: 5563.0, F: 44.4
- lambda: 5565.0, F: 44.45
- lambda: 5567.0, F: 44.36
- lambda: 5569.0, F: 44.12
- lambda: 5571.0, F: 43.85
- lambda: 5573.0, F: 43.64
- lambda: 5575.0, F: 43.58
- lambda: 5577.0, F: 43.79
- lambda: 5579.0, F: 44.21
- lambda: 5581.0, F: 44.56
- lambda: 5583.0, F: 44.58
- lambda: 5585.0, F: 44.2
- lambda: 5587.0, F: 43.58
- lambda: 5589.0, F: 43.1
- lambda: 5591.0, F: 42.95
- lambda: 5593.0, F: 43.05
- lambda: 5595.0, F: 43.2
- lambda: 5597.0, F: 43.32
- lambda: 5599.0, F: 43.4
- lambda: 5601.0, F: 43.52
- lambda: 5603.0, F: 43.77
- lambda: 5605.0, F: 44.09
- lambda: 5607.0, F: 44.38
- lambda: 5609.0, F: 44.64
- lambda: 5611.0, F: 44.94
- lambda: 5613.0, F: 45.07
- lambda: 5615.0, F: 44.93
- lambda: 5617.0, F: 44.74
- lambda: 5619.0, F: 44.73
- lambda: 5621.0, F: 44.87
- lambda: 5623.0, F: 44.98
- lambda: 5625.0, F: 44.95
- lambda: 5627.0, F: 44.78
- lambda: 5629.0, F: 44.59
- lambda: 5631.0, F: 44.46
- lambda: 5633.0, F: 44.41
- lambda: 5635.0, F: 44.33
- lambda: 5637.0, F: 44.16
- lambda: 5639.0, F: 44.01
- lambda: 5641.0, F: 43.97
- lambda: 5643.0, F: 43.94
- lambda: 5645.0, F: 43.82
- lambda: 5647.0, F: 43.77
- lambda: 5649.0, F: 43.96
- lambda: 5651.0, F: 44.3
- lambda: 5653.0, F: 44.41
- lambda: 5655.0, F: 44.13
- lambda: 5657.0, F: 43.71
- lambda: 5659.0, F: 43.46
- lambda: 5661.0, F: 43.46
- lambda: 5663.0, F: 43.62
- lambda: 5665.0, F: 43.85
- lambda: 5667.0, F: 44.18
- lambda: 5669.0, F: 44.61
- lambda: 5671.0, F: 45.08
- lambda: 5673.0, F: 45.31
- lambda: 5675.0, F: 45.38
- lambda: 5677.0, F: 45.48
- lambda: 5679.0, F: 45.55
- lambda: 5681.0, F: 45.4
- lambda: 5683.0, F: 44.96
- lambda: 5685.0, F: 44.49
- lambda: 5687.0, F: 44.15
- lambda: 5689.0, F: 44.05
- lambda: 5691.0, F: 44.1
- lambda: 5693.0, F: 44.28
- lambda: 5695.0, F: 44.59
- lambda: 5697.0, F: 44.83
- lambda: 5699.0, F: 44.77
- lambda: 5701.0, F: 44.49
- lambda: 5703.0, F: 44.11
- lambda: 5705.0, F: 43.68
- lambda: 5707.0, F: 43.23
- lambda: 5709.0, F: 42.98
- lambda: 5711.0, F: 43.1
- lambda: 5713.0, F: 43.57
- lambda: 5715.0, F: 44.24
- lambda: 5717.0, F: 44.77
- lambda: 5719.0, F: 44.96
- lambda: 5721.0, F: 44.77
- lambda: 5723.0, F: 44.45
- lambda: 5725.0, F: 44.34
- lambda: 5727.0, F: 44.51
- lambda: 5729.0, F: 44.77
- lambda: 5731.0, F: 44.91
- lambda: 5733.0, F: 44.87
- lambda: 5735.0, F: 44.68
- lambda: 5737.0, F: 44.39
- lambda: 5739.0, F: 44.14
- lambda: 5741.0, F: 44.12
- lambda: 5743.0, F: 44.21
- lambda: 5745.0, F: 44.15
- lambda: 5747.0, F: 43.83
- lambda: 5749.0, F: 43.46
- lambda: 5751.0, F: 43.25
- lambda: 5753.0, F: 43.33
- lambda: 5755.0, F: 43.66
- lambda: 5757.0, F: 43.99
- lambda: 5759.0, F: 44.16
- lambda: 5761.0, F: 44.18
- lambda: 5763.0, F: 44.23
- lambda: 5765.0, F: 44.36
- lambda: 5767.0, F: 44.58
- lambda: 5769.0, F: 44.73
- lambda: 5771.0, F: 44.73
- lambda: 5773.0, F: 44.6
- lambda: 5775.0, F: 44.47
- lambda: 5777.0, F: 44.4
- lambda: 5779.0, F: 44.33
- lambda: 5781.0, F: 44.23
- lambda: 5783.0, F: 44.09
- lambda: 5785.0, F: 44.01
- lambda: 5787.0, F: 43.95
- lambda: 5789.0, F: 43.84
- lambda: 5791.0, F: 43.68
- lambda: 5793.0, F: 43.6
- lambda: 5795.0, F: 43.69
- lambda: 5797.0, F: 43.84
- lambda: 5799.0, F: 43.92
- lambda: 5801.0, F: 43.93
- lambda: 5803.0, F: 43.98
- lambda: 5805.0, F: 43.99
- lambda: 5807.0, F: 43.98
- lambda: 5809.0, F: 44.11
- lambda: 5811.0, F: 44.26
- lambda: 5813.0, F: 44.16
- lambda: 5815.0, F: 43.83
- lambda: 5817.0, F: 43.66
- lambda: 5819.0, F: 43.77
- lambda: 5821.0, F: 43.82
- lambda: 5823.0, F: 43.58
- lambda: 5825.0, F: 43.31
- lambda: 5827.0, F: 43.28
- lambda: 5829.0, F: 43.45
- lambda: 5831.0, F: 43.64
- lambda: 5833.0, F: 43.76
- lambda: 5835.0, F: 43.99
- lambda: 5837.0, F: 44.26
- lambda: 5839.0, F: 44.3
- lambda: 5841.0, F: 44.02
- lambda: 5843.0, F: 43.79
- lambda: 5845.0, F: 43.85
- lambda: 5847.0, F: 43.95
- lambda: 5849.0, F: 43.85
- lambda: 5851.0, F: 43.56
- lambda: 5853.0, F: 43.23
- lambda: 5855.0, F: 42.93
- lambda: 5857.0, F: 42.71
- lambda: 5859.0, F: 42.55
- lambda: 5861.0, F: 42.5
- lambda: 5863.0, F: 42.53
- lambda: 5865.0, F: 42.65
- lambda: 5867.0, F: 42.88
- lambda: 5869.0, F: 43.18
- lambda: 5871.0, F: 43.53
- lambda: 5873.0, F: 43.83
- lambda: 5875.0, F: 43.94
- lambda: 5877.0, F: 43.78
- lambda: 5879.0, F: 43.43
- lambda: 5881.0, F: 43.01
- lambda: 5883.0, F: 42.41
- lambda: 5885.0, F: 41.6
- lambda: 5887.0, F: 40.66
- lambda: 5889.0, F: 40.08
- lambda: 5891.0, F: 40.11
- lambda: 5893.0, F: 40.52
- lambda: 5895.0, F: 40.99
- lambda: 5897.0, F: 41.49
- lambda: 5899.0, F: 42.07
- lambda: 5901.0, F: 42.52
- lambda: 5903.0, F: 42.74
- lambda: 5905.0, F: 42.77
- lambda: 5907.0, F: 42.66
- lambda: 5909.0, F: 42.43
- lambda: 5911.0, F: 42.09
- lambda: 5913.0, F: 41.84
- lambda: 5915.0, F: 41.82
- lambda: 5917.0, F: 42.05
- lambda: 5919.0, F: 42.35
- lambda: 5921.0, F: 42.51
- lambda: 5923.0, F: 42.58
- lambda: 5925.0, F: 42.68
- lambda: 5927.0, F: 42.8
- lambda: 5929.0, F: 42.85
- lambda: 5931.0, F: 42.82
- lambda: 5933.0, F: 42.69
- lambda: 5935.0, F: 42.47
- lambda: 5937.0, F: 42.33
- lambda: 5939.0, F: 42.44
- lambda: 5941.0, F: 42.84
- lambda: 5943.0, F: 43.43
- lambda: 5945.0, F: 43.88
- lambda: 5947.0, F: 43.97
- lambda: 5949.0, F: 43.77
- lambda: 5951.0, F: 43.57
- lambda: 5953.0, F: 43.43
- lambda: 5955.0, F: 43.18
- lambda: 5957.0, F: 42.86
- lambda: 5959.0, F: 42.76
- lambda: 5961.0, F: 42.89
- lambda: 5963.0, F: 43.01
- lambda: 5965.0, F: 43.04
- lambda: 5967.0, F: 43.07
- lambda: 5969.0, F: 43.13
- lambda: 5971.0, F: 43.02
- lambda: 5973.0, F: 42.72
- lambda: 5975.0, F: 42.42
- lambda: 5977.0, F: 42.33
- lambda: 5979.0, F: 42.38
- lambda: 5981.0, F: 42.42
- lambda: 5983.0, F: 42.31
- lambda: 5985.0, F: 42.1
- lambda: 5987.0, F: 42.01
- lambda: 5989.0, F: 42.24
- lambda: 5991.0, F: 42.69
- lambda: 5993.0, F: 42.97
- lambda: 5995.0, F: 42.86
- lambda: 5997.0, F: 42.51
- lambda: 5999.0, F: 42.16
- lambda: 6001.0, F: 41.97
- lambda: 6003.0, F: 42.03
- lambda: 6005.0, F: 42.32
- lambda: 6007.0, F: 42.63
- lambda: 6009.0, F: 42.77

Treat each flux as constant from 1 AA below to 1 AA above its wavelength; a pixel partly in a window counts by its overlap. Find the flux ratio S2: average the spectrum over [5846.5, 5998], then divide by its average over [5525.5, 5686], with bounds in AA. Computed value 0.96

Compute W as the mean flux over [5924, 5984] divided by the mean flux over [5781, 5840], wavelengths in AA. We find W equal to 0.98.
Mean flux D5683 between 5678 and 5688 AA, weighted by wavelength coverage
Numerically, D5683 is 44.9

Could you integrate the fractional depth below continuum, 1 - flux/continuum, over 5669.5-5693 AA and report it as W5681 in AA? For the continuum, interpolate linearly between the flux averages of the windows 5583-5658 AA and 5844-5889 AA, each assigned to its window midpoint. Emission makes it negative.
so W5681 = -0.5 AA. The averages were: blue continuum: 44.1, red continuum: 43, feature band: 44.9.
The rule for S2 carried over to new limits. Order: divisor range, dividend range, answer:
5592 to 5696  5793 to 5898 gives 0.97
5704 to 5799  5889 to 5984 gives 0.96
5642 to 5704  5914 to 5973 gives 0.97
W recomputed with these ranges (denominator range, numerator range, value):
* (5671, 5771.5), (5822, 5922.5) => 0.96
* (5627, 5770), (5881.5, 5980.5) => 0.96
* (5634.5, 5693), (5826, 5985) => 0.97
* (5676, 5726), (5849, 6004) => 0.96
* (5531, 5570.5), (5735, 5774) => 0.99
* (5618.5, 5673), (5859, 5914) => 0.96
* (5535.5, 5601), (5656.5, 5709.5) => 1.00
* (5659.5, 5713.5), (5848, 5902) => 0.96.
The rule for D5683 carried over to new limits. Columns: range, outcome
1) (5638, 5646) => 43.9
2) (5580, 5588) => 44.2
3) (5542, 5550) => 45.3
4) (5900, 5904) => 42.6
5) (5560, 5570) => 44.3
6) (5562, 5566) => 44.4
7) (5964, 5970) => 43.1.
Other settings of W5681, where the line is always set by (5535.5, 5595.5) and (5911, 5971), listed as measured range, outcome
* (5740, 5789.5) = -0.6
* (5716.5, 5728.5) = -0.3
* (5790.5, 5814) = -0.3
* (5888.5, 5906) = 0.6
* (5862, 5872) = 0.0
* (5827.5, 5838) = -0.1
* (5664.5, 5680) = -0.4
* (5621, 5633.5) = -0.2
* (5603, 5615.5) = -0.1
